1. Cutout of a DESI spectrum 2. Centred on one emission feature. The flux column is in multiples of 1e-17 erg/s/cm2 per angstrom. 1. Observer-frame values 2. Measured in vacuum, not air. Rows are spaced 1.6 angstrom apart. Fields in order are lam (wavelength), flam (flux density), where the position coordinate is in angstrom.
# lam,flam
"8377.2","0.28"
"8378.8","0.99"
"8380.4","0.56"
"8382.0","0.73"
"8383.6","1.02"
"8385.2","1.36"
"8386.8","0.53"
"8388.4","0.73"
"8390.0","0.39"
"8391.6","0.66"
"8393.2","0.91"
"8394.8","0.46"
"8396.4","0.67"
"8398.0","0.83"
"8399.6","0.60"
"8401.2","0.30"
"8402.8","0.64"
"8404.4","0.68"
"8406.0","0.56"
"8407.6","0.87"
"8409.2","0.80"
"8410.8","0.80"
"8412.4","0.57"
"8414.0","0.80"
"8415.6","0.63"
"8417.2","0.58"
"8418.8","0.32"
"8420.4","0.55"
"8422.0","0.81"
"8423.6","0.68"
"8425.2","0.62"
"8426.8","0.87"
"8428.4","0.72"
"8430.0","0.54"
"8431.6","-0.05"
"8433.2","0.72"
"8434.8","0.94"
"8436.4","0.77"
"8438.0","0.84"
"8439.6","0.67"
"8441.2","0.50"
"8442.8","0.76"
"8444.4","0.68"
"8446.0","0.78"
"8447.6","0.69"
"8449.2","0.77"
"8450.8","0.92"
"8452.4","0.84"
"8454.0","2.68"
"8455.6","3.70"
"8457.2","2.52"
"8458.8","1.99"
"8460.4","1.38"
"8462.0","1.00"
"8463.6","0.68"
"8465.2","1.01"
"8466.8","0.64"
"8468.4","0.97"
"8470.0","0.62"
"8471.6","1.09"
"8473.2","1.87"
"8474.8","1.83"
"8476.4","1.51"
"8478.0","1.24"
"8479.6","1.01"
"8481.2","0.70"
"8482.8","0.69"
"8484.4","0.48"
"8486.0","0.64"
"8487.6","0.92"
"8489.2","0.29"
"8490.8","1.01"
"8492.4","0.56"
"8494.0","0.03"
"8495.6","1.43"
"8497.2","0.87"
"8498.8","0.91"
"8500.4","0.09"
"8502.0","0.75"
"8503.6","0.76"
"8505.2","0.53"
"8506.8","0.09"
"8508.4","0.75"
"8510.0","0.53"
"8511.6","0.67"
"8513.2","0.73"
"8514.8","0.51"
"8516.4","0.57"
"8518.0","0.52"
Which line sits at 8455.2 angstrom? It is [S II]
